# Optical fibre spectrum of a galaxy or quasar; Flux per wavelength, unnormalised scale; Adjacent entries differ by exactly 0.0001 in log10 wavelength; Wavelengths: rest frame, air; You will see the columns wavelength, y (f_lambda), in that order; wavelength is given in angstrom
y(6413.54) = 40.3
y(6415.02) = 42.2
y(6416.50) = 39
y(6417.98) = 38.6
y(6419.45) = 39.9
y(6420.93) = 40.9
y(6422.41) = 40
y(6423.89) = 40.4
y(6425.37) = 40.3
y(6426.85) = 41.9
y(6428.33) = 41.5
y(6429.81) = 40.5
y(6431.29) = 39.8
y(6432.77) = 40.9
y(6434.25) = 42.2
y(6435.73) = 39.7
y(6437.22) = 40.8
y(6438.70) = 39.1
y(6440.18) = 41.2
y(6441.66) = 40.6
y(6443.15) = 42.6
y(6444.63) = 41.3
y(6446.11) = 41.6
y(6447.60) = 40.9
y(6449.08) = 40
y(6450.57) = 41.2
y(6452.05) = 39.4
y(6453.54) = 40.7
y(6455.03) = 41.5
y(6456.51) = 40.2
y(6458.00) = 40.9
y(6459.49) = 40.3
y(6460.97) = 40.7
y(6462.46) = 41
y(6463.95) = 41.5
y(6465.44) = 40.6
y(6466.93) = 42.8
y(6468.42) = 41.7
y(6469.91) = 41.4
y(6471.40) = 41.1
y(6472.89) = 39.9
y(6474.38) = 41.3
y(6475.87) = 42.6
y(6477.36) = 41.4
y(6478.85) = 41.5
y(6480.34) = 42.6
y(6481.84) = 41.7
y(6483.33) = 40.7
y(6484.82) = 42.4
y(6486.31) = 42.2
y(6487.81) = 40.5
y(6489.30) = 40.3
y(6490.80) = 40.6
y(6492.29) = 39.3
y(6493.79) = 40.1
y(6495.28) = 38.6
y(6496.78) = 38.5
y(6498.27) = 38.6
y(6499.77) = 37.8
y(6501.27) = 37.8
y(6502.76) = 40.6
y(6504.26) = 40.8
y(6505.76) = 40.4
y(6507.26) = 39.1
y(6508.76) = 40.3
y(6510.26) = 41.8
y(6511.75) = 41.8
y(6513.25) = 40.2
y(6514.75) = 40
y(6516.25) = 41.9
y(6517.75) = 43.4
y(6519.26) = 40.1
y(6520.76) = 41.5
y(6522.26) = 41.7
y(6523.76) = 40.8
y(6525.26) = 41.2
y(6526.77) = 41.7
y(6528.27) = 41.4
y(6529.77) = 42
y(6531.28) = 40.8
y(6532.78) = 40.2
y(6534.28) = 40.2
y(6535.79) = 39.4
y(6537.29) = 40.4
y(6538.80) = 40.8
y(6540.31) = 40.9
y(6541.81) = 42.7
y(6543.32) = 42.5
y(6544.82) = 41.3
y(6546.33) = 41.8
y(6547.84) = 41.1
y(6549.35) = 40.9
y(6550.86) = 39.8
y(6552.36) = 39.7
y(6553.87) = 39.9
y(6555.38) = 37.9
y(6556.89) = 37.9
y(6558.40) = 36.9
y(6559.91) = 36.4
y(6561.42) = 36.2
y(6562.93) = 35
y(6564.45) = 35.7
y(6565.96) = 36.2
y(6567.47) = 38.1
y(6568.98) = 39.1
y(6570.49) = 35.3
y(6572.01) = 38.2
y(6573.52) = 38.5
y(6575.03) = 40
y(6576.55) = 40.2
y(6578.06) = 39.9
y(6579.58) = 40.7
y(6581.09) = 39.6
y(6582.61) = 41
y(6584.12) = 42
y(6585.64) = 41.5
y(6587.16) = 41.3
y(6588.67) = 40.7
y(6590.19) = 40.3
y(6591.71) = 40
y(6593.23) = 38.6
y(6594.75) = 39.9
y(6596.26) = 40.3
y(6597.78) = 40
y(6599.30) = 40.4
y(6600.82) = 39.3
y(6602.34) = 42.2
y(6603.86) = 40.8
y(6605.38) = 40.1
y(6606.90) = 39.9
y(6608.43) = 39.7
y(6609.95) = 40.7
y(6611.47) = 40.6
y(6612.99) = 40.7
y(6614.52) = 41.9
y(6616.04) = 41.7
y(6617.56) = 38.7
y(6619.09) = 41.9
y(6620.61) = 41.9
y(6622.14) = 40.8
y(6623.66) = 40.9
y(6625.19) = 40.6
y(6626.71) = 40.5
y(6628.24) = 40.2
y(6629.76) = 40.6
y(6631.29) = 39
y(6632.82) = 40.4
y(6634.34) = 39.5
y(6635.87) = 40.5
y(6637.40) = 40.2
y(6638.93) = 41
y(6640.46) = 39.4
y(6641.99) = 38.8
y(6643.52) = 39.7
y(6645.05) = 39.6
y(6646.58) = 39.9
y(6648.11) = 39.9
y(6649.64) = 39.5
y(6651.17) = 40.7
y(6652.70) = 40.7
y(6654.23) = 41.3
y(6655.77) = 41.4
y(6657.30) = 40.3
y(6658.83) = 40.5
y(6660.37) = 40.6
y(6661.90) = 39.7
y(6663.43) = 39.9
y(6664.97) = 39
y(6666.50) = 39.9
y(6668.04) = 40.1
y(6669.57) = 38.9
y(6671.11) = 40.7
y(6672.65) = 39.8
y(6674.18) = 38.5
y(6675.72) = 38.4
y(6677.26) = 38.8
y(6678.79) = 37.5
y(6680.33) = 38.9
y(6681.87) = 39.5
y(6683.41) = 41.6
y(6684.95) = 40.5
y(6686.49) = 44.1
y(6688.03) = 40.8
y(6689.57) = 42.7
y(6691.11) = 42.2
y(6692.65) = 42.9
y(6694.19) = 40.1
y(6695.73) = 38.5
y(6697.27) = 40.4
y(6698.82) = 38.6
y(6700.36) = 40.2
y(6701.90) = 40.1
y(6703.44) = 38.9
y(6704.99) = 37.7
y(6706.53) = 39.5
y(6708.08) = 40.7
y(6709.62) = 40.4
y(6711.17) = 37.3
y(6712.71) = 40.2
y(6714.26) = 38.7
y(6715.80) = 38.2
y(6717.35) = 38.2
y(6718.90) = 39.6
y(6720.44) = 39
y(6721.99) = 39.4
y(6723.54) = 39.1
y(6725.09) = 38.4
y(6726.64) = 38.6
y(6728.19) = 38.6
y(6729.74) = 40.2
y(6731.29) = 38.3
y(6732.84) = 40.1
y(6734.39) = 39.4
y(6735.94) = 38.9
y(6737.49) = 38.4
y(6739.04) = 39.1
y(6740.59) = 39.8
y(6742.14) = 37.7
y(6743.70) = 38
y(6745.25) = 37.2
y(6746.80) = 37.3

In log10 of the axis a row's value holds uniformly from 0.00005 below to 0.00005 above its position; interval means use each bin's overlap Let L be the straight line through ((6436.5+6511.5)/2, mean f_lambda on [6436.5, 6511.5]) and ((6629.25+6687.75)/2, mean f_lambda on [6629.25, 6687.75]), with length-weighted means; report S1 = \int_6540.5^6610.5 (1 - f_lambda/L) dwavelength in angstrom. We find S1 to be 1.3 angstrom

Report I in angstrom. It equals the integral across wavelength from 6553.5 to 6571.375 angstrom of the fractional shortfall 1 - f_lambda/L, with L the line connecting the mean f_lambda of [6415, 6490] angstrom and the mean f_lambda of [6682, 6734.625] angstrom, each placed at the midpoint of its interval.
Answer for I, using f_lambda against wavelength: 1.5 angstrom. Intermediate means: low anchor 40.9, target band 37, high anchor 39.8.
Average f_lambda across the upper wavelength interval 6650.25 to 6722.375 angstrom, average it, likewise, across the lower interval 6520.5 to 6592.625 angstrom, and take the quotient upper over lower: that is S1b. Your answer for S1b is 1.00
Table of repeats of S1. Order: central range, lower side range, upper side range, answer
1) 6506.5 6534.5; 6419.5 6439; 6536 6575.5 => -1.17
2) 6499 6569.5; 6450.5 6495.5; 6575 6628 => 1.45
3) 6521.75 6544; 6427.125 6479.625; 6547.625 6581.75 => -1.13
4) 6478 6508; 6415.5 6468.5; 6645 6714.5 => 0.27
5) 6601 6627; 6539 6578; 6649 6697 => -0.78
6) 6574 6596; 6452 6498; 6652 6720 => 0.00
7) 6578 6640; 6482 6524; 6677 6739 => -0.74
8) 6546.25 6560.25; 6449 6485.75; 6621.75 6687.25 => 0.51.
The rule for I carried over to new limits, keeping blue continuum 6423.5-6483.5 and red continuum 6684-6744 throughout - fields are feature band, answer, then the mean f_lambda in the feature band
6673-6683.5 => 0.2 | 38.9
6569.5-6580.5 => 0.4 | 39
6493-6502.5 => 0.5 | 38.7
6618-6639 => -0.2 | 40.5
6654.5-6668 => -0.1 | 40.2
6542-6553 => -0.2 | 41.1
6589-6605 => 0.0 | 40.2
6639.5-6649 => 0.1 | 39.6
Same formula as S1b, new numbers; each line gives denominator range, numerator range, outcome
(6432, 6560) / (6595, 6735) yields 0.98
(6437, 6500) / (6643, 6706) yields 0.98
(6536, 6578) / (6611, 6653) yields 1.03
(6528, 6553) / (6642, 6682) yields 0.97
